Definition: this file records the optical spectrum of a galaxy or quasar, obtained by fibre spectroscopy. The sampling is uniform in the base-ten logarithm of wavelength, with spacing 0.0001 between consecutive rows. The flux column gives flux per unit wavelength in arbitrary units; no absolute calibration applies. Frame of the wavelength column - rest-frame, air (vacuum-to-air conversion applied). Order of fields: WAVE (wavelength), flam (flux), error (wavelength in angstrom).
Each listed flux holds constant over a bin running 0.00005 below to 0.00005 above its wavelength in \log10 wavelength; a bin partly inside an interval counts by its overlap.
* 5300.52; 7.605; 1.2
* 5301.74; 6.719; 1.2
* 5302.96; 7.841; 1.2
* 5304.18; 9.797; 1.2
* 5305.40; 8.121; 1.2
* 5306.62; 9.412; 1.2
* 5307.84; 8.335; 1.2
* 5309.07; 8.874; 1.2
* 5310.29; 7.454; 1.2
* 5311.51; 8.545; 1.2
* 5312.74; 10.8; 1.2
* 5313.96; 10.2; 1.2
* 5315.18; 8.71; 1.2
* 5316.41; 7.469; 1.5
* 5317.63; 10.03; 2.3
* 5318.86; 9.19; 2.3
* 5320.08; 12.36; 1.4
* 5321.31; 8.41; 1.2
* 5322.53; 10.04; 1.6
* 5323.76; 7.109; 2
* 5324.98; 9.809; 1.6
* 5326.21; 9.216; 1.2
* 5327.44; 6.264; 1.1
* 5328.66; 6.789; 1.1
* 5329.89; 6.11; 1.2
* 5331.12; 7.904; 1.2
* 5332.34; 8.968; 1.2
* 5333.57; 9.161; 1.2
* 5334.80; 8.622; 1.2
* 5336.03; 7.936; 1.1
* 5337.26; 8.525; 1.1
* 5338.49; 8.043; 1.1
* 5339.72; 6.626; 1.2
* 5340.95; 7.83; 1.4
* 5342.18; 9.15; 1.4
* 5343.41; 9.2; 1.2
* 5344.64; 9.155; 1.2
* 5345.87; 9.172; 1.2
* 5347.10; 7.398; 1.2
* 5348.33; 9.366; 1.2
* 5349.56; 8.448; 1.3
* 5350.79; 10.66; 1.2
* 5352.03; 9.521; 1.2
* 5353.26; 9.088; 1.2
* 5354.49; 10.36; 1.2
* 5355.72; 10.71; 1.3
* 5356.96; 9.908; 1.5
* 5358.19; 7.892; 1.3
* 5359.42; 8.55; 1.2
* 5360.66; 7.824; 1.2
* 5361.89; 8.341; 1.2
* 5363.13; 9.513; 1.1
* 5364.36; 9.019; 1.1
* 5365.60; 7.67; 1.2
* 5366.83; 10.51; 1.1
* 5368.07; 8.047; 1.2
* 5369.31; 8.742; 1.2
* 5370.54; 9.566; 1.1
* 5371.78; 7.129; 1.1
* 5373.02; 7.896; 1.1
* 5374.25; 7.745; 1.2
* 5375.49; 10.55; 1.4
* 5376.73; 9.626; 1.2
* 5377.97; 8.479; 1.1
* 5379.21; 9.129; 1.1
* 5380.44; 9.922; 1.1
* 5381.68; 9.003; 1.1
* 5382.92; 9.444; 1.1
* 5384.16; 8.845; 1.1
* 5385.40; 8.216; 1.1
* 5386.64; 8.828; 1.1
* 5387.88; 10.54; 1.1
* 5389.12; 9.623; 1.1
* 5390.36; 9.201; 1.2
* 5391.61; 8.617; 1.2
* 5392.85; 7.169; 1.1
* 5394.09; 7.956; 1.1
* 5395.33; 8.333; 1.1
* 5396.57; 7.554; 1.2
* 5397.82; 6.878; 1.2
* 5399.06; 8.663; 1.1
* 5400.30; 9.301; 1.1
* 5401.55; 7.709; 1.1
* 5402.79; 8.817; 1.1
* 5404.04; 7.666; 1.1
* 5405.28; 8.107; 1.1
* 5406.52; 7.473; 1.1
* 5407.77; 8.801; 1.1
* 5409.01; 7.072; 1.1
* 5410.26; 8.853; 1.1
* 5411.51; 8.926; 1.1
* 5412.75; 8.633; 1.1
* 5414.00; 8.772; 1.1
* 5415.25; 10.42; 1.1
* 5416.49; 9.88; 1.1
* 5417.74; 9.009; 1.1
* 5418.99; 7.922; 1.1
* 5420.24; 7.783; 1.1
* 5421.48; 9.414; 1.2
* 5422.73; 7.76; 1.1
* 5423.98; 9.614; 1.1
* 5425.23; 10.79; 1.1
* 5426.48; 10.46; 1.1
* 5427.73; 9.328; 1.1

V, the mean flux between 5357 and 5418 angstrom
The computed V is 8.67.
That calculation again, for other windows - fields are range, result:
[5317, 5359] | 8.79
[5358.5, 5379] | 8.69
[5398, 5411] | 8.2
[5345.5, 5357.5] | 9.47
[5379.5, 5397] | 8.83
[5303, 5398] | 8.77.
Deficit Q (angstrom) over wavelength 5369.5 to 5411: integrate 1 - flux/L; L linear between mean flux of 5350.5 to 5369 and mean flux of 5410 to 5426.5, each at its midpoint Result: 2.5 angstrom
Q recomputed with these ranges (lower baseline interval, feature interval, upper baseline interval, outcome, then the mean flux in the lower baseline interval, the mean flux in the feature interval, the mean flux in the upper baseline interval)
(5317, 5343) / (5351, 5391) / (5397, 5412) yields -3.61 angstrom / 8.48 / 9.06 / 8.17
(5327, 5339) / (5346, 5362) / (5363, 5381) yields -1.34 angstrom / 7.85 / 9.11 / 8.89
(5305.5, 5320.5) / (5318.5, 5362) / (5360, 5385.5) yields 1.53 angstrom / 9.2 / 8.72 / 8.83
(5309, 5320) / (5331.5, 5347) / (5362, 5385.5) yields 1.01 angstrom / 9.2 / 8.49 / 8.9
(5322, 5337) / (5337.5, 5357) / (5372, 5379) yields -1.40 angstrom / 8.16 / 9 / 8.77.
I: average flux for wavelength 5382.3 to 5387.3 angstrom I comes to 8.85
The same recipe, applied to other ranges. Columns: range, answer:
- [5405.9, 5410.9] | 8.04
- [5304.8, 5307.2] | 8.77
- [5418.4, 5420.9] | 7.9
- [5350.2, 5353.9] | 9.75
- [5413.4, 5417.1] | 9.71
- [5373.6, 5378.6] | 9.09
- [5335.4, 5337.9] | 8.22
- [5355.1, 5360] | 9.28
